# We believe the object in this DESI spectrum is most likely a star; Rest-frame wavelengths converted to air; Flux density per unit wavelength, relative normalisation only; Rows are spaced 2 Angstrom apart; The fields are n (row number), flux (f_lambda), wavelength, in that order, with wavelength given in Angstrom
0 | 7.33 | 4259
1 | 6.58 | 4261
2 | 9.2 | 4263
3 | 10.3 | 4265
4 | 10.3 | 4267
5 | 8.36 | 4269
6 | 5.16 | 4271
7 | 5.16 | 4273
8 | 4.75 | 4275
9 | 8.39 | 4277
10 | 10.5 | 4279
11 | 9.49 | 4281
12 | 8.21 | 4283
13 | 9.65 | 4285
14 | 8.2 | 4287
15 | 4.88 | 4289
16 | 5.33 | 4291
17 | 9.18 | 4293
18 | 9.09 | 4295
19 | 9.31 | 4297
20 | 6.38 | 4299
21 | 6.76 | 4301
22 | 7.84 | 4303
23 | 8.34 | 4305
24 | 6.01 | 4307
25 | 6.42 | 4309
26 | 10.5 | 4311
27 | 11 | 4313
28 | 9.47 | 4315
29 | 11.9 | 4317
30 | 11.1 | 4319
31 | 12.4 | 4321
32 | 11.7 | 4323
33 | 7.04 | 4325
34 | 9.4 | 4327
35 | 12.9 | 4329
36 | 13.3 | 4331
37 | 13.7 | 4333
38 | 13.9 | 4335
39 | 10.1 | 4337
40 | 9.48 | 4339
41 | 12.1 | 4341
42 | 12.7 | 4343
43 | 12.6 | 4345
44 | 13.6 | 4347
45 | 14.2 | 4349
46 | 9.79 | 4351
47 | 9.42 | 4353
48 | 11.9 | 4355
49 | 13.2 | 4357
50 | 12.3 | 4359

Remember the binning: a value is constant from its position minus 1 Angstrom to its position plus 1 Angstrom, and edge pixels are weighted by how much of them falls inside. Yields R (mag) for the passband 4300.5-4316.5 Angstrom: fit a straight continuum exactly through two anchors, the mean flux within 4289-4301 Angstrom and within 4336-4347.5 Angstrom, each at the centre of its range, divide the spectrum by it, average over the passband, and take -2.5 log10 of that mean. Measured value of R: 0.04 mag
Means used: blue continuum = 7.52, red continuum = 11.7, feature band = 8.45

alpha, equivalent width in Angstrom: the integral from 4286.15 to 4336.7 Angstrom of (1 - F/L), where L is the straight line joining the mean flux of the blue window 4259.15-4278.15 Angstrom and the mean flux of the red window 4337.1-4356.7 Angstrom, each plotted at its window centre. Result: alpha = 2.5 Angstrom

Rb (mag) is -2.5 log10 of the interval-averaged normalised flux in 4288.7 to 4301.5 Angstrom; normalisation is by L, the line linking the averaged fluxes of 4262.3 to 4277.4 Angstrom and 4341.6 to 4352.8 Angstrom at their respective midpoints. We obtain 0.23 mag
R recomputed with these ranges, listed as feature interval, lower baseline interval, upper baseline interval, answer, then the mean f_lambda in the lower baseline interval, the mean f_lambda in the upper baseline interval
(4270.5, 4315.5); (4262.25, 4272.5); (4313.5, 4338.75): 0.24 mag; 8.48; 11.3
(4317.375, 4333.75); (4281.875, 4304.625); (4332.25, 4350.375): -0.05 mag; 7.74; 12.4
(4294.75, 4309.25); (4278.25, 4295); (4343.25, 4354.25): 0.21 mag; 8.2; 12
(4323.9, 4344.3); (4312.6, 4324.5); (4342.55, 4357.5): 0.01 mag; 11.1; 12.1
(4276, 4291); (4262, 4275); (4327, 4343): 0.06 mag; 7.82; 12.1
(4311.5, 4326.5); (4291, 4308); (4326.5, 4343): -0.06 mag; 7.71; 12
